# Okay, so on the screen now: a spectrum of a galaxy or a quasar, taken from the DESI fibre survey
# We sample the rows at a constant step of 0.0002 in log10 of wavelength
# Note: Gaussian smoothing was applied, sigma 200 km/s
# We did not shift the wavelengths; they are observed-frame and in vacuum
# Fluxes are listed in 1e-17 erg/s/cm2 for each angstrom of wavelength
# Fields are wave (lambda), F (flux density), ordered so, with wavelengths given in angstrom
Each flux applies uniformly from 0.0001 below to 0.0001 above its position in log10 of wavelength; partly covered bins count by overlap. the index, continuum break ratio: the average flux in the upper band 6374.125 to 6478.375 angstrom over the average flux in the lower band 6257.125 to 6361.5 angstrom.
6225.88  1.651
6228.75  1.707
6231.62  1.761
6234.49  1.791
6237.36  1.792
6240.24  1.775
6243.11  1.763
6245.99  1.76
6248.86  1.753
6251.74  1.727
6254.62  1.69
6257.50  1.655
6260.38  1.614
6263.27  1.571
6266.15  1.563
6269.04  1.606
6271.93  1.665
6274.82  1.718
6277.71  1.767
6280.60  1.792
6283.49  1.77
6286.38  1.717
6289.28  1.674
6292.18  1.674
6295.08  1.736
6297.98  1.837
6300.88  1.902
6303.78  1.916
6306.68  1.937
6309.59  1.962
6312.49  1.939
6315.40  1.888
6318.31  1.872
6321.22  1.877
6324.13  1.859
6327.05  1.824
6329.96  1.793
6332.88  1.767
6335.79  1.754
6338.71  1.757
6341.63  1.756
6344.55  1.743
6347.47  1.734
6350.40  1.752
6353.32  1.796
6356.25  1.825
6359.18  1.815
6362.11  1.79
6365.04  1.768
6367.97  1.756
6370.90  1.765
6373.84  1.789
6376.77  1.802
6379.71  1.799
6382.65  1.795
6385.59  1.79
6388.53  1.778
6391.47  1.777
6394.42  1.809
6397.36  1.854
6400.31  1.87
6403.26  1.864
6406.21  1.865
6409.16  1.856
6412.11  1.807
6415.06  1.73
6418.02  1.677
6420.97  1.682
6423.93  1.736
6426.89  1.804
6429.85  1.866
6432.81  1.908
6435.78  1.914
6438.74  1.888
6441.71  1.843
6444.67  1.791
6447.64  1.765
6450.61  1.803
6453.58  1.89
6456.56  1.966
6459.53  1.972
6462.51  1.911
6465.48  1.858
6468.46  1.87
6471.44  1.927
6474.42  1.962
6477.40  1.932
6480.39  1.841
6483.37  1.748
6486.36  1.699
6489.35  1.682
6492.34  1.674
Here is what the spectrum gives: 1.04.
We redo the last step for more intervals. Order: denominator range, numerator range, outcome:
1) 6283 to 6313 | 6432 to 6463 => 1.03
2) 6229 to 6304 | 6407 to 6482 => 1.07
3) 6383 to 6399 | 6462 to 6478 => 1.06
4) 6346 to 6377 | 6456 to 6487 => 1.06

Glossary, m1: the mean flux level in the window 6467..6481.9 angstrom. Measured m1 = 1.91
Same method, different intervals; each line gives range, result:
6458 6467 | 1.91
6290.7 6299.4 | 1.75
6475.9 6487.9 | 1.8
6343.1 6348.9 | 1.74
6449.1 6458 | 1.88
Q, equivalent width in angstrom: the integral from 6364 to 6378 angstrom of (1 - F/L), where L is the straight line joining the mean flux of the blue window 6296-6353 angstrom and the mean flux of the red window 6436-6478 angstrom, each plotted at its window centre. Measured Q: 0.6 angstrom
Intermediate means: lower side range 1.83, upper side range 1.88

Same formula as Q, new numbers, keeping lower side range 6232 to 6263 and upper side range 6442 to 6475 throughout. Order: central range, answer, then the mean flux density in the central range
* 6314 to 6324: -0.55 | 1.88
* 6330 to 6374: 0.76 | 1.77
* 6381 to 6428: 1.21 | 1.79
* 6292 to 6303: -0.28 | 1.81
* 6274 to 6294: 0.26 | 1.73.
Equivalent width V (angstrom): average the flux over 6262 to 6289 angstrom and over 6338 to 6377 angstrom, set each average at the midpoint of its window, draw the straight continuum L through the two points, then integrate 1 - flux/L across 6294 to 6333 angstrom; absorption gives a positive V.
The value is -3.2 angstrom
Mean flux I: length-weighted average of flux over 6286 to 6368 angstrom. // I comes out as 1.81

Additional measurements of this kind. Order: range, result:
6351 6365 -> 1.8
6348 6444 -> 1.8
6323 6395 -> 1.78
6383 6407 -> 1.82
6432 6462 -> 1.87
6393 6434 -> 1.81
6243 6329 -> 1.77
